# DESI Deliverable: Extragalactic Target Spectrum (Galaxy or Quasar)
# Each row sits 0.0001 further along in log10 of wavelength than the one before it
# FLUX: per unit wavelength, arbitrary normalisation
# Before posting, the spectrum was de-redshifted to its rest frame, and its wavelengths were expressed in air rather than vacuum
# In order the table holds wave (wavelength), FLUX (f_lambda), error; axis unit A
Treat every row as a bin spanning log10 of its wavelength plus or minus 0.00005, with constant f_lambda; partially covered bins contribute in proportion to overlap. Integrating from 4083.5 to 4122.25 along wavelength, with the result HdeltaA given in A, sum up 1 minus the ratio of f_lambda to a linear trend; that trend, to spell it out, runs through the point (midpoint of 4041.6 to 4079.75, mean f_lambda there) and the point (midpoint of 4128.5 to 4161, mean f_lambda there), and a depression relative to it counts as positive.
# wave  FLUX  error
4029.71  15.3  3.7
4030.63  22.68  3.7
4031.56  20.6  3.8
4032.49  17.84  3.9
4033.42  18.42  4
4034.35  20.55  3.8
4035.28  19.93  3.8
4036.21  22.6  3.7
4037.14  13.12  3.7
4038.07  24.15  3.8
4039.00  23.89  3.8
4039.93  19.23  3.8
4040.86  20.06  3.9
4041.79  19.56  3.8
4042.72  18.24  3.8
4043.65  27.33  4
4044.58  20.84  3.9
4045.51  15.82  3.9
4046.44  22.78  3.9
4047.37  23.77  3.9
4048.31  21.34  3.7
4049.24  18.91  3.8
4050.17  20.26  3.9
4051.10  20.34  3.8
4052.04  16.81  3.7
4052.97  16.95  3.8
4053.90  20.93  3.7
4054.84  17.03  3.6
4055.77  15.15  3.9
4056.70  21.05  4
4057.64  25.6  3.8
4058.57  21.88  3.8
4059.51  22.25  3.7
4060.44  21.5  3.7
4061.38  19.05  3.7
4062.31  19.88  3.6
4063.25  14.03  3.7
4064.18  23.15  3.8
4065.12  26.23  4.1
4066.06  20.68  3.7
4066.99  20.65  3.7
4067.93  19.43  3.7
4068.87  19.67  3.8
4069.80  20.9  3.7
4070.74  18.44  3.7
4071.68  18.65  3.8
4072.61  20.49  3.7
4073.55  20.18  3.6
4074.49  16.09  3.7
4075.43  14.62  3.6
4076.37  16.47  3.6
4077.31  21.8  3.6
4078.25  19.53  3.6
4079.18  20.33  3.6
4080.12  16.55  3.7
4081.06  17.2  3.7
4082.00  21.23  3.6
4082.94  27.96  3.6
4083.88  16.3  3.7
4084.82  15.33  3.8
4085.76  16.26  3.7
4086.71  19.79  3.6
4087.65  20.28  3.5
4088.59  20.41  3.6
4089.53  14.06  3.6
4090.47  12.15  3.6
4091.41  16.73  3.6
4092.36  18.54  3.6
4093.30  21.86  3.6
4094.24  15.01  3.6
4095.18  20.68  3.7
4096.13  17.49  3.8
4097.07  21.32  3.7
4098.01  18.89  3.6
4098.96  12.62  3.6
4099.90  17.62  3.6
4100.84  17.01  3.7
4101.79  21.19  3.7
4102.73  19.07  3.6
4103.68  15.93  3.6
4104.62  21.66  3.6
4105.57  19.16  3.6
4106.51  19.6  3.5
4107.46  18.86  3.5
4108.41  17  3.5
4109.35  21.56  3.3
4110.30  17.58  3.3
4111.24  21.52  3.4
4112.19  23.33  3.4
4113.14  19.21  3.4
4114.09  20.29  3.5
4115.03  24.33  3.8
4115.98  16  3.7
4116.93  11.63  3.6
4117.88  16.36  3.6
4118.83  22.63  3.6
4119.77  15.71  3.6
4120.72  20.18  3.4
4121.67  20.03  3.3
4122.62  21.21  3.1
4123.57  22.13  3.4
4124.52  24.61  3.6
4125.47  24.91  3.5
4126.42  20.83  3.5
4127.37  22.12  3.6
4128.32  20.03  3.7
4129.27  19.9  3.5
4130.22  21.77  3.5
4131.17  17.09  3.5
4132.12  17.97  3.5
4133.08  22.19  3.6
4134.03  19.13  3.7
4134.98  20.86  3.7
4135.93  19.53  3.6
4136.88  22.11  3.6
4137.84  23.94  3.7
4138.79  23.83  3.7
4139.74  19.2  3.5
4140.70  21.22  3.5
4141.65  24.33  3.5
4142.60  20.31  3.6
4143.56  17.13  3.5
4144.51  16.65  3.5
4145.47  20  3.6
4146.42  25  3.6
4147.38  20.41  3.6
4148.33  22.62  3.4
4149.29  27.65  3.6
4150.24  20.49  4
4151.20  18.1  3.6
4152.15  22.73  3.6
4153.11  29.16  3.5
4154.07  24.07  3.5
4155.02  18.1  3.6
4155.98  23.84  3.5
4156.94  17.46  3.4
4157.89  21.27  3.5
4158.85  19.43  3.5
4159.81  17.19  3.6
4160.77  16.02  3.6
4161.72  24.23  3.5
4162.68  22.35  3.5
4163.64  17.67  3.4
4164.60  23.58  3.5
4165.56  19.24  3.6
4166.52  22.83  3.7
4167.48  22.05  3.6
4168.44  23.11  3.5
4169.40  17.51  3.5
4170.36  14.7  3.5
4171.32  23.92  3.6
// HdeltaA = 3.83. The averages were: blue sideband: 20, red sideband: 20.9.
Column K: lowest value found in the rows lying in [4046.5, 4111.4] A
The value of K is 12.15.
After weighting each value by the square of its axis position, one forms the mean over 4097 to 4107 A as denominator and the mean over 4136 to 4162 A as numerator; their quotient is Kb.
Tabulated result 1.2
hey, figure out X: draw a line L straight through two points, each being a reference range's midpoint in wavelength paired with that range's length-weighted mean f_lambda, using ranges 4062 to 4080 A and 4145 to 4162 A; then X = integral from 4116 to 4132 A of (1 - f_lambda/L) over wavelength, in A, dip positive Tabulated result 0.7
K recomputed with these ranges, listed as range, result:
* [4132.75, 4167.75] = 16.02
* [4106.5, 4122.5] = 11.63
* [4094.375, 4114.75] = 12.62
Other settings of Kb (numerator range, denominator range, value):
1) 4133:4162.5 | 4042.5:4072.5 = 1.09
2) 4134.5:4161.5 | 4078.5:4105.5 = 1.19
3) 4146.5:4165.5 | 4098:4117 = 1.16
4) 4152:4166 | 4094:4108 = 1.17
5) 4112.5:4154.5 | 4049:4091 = 1.12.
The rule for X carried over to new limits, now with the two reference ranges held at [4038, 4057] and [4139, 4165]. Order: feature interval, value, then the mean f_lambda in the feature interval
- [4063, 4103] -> 3.28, 18.8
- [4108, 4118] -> 0.81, 19.1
